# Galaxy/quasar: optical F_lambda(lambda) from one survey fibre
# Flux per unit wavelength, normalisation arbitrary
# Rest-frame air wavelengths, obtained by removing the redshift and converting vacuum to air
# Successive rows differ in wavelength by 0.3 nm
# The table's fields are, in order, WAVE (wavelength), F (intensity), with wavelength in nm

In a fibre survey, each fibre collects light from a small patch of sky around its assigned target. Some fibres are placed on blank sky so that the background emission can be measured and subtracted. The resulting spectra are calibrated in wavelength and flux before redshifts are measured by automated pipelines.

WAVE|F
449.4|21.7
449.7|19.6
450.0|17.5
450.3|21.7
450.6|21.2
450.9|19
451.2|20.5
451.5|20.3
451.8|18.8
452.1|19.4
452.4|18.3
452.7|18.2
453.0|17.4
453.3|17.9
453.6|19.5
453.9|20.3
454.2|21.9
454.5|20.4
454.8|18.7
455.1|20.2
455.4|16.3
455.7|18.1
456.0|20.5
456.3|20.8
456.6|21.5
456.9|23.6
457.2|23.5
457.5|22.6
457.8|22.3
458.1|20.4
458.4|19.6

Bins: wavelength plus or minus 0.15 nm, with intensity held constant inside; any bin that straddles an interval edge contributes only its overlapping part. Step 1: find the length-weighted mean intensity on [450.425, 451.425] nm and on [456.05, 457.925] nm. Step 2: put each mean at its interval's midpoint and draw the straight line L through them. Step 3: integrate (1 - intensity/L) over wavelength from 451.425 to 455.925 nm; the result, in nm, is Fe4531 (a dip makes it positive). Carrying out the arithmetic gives 0.452 nm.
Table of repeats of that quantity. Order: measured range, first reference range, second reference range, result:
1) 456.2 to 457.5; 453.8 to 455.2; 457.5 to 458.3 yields -0.08 nm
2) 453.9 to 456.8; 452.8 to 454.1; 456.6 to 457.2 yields 0.17 nm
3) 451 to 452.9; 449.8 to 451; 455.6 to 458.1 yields 0.10 nm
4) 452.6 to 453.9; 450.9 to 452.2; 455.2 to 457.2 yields 0.09 nm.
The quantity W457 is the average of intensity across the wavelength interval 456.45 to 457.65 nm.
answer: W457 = 22.8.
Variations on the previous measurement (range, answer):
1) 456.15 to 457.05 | 22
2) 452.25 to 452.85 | 18.2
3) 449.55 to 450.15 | 18.6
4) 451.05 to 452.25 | 19.8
